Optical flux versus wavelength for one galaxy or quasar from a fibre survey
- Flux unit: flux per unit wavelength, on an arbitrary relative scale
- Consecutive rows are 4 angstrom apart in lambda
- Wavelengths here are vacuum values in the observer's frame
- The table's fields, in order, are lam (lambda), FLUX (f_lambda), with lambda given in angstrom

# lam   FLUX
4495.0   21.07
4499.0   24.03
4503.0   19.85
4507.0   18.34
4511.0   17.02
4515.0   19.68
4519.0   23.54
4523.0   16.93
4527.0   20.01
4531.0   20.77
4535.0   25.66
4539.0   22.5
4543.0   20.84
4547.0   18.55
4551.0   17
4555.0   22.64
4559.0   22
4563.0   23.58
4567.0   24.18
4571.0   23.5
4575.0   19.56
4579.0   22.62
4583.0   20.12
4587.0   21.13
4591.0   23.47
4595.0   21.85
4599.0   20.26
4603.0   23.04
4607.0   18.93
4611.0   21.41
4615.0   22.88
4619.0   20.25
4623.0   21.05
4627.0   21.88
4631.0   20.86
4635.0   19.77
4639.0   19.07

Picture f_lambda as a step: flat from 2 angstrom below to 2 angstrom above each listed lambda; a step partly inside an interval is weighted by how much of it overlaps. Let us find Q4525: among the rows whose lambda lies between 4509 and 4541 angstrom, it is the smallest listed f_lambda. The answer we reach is 16.93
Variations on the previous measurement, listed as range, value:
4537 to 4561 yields 17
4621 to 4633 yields 20.86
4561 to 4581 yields 19.56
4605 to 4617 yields 18.93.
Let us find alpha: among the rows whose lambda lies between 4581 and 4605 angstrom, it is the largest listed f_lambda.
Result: 23.47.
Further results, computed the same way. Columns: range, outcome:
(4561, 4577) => 24.18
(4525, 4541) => 25.66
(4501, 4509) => 19.85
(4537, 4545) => 22.5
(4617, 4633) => 21.88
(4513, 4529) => 23.54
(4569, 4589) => 23.5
